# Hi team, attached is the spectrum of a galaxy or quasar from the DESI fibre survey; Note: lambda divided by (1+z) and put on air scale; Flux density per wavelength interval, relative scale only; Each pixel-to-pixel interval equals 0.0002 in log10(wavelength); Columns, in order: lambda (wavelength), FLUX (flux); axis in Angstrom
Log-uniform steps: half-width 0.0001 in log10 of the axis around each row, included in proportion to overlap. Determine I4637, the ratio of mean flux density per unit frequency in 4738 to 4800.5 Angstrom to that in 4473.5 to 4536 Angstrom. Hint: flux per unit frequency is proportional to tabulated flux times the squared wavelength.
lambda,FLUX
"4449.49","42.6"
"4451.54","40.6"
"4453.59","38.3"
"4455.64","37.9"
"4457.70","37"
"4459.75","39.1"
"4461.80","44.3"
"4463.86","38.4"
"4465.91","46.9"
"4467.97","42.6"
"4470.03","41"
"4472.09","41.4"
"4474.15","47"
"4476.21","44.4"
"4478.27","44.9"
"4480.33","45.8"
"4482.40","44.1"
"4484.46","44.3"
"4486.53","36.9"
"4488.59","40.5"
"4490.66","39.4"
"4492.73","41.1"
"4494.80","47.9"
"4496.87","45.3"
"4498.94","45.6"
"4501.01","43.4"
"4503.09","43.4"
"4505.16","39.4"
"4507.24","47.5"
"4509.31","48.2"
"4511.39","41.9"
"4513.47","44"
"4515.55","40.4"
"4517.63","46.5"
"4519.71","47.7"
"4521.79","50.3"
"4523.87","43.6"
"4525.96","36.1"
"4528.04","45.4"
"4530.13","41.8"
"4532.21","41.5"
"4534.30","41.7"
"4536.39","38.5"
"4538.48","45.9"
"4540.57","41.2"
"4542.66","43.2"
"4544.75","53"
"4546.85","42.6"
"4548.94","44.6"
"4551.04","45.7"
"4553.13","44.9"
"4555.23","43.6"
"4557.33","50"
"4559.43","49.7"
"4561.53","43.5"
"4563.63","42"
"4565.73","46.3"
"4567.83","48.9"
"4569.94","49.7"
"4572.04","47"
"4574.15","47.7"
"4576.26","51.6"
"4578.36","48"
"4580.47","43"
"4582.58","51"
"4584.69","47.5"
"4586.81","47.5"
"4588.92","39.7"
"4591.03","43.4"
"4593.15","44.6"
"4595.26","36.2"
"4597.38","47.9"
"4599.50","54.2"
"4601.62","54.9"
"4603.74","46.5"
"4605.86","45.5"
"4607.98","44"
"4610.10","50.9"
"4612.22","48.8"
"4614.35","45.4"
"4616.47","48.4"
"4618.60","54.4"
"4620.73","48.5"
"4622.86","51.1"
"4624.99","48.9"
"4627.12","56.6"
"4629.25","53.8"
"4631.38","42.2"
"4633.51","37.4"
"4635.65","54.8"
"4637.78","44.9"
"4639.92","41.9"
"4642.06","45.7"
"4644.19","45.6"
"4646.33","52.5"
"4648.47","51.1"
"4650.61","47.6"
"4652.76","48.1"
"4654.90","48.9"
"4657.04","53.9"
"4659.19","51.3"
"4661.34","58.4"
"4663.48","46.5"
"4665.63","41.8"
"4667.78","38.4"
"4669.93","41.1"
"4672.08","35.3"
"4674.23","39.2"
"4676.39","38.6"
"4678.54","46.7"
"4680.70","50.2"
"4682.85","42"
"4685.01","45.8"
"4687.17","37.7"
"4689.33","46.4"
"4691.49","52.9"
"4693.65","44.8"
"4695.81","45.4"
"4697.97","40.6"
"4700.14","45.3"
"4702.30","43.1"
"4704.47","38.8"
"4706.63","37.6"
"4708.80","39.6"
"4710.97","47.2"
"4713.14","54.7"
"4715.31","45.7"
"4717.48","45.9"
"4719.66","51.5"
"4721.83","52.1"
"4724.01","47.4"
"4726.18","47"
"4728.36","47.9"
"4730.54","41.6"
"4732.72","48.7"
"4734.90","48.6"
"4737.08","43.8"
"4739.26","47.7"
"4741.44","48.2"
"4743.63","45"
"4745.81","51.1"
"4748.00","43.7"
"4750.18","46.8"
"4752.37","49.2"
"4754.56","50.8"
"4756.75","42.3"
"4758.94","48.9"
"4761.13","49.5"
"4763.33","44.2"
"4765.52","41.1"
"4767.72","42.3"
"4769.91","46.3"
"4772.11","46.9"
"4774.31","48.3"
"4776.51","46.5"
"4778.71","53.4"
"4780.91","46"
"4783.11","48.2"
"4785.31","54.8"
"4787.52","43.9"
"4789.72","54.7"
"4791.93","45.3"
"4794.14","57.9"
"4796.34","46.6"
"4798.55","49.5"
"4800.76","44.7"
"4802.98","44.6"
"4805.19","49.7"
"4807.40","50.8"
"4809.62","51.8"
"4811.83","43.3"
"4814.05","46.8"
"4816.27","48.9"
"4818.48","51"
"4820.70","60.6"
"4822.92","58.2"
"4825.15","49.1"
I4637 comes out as 1.2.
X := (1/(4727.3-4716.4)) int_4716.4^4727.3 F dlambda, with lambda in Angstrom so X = 48.8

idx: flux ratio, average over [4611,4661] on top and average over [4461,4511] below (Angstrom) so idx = 1.13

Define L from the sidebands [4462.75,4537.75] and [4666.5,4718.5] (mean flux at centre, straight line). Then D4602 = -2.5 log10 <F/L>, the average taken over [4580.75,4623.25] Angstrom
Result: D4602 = -0.10 mag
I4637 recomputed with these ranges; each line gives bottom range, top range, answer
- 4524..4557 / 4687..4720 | 1.11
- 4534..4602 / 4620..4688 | 1.05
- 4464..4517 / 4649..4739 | 1.15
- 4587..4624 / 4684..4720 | 0.99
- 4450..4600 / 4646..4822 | 1.16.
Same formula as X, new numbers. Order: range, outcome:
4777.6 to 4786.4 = 50.6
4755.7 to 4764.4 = 46.2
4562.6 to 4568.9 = 45.7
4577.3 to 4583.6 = 47.4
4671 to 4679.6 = 39.9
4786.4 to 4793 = 48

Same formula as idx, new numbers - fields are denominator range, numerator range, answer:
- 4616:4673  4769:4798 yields 1.03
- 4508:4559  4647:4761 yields 1.04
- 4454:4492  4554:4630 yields 1.14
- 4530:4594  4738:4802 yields 1.05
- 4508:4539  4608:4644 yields 1.11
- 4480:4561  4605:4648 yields 1.09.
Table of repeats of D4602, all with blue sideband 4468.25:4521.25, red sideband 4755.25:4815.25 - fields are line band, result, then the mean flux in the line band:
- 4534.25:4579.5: -0.03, 46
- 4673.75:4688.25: 0.08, 43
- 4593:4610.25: -0.05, 47.1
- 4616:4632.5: -0.11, 50.5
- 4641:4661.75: -0.09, 50.1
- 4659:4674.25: 0.05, 43.9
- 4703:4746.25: 0.01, 46.4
